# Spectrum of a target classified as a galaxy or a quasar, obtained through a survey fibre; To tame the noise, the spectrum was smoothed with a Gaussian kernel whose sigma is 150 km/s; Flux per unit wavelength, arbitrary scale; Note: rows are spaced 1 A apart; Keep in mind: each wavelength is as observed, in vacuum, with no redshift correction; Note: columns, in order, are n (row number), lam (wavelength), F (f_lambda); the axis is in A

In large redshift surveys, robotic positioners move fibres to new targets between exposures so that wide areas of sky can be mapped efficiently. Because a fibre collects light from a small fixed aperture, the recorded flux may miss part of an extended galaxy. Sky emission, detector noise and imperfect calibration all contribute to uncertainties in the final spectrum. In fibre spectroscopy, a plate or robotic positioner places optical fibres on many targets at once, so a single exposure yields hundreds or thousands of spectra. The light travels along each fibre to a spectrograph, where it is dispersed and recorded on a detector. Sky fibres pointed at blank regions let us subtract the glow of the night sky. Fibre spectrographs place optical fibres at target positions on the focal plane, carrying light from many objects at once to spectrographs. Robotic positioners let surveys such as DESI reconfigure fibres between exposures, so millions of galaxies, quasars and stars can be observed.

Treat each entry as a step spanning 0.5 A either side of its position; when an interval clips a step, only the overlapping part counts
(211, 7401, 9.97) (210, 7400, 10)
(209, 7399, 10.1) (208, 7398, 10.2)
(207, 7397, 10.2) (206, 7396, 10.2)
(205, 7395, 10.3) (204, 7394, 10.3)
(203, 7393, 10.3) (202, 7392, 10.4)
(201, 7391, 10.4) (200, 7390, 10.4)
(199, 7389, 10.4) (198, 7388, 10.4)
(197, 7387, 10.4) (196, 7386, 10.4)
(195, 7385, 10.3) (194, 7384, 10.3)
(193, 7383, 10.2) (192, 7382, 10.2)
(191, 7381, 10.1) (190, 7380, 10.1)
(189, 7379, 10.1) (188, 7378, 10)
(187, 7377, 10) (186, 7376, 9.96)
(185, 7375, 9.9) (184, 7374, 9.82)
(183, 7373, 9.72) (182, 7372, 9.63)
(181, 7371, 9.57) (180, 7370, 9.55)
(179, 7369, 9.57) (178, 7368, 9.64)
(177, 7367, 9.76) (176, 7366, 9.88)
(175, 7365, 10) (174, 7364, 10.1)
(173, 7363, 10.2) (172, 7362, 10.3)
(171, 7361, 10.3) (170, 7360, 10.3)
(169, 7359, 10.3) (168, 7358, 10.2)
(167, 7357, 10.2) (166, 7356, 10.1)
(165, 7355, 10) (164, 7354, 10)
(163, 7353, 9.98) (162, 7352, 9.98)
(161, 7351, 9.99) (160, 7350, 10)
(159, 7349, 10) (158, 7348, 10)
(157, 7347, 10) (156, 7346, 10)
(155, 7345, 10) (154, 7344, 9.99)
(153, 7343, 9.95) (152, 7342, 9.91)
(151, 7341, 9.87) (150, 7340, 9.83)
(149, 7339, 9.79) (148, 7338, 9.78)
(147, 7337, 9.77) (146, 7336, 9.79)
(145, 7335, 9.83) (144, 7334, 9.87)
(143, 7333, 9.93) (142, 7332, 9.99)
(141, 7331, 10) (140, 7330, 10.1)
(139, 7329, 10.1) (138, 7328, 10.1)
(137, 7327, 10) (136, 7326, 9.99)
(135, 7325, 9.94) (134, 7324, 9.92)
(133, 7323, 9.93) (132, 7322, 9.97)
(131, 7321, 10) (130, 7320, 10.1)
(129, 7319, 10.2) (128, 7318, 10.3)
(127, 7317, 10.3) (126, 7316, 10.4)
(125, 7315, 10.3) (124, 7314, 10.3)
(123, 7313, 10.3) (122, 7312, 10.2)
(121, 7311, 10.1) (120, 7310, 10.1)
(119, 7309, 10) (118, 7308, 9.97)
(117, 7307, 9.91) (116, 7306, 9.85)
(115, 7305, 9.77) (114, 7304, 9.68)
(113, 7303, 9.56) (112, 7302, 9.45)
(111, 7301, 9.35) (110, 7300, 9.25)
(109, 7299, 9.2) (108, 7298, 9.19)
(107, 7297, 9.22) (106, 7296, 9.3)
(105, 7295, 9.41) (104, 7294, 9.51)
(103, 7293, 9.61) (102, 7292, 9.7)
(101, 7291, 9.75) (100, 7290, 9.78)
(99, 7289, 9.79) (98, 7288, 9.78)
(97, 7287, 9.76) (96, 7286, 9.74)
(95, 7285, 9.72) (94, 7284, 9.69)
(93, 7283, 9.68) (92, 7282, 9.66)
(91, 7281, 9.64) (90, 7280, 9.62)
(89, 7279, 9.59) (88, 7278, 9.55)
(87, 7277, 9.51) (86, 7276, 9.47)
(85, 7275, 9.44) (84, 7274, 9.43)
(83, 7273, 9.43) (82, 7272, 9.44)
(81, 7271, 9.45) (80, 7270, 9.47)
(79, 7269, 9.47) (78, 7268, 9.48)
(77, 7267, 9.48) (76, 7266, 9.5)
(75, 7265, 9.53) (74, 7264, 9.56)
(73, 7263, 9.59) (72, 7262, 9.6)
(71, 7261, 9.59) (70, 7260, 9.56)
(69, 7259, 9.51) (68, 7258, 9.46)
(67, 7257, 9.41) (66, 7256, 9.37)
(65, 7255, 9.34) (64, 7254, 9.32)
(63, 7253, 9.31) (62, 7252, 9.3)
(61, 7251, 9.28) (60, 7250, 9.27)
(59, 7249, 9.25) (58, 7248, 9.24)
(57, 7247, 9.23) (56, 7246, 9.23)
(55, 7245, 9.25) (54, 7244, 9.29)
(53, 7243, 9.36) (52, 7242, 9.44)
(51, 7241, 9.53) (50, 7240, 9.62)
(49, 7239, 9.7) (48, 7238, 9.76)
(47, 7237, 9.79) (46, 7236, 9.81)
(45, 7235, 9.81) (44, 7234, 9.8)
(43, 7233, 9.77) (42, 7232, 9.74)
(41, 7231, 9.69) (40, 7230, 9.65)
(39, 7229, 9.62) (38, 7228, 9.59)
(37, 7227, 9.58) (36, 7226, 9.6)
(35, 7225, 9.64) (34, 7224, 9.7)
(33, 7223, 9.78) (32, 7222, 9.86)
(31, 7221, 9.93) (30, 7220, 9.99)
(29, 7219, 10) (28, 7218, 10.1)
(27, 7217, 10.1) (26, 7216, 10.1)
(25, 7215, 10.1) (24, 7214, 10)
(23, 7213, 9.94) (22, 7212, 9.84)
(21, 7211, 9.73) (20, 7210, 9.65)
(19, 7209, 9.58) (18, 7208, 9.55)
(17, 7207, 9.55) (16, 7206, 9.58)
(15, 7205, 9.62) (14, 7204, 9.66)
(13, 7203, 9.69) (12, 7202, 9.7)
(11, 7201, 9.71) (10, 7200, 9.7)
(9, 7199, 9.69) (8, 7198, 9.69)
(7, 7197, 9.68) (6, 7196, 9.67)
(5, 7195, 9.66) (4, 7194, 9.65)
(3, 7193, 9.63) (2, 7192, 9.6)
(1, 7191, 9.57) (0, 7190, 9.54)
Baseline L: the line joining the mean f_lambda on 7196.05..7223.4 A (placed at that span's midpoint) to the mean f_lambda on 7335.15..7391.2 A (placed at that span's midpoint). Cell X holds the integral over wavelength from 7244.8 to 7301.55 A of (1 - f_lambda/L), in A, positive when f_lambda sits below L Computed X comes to 2.3 A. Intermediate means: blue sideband 9.8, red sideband 10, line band 9.48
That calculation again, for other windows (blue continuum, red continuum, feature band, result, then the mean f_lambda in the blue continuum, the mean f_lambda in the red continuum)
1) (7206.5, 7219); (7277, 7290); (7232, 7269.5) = 1.1 A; 9.86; 9.68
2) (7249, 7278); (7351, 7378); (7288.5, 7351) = -0.9 A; 9.45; 9.96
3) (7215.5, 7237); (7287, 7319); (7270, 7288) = 0.4 A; 9.8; 9.79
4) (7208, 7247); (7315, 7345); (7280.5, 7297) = 0.4 A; 9.72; 9.99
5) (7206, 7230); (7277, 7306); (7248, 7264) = 0.4 A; 9.8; 9.57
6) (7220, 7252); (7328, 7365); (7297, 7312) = 0.3 A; 9.58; 10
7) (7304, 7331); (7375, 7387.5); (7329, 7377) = 0.8 A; 10.1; 10.2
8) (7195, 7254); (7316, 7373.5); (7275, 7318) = 0.5 A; 9.65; 9.98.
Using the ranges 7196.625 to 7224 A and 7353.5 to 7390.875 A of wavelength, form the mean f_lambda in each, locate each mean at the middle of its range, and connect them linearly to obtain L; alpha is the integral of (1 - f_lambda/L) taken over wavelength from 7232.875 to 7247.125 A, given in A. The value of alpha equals 0.4 A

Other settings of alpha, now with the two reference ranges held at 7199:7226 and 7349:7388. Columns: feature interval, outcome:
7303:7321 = -0.25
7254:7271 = 0.66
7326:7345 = 0.11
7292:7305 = 0.66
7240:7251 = 0.58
